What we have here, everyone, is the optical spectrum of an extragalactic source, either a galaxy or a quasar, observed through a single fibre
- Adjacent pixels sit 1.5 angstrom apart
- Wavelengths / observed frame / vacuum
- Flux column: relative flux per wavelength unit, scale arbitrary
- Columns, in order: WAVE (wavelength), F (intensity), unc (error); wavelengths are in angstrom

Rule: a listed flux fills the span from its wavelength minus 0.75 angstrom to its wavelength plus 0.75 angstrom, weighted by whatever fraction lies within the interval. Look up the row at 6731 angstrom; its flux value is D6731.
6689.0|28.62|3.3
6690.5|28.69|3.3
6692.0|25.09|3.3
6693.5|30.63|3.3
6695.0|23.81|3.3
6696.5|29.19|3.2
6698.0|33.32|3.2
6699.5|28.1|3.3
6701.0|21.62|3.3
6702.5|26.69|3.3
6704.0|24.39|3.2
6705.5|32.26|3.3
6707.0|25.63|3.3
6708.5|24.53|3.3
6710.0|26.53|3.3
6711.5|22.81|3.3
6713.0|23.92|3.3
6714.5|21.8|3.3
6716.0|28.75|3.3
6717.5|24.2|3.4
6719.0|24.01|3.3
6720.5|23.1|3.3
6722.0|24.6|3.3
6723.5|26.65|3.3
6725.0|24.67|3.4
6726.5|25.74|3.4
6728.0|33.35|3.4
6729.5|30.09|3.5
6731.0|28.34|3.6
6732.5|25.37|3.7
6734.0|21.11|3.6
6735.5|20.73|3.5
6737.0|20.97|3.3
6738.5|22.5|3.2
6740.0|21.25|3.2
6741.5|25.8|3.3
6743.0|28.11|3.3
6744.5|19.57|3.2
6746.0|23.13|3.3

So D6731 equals 28.34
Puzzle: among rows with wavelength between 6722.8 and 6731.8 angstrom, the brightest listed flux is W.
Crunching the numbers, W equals 33.35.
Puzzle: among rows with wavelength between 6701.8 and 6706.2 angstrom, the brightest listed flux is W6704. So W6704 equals 32.26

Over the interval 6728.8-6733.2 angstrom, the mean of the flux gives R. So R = 27.9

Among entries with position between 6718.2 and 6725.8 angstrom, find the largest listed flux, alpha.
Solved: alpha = 26.65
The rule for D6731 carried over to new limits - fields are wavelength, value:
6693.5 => 30.63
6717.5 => 24.2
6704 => 24.39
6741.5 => 25.8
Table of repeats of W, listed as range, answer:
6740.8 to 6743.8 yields 28.11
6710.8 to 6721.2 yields 28.75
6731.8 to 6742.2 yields 25.8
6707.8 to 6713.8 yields 26.53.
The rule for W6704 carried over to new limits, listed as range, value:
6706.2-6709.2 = 25.63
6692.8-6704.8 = 33.32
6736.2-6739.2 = 22.5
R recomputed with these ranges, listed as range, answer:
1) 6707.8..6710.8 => 25.5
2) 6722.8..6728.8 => 27.6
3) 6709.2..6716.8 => 24.8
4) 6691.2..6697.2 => 27.2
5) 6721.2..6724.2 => 25.6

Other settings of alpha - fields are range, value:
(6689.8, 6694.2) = 30.63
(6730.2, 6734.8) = 28.34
